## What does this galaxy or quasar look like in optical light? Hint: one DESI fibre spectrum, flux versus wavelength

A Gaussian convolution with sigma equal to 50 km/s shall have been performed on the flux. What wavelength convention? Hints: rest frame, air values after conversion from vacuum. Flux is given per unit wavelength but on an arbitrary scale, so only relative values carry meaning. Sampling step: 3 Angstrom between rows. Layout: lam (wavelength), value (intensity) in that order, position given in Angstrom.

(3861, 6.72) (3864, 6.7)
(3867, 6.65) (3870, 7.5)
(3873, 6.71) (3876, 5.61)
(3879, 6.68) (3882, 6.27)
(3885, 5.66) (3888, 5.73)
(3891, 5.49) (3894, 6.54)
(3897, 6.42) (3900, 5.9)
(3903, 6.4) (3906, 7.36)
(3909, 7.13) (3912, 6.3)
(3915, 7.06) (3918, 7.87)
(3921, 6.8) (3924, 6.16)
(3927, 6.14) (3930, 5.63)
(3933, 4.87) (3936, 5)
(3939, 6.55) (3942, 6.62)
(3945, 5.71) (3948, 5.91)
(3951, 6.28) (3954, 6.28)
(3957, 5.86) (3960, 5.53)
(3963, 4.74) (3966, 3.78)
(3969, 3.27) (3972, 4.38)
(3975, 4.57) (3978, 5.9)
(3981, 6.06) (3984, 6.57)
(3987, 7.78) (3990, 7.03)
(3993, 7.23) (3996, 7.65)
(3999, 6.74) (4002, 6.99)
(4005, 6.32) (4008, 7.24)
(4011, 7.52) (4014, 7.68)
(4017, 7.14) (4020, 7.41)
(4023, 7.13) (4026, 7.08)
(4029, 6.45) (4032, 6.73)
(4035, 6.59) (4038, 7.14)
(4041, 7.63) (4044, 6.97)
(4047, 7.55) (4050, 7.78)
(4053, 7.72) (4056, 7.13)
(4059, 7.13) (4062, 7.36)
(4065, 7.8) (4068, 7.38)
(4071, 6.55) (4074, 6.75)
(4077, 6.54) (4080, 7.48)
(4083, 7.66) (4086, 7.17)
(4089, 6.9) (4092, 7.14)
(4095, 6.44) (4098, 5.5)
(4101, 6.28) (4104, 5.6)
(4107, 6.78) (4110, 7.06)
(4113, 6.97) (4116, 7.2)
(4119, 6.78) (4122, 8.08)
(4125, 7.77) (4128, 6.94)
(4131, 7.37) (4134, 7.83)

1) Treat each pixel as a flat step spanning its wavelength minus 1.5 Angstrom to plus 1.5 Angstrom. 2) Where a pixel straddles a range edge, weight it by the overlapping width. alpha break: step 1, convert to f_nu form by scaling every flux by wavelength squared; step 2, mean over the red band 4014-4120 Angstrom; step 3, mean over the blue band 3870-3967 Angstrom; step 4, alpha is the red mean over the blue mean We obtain 1.23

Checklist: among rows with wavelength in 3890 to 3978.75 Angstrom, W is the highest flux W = 7.87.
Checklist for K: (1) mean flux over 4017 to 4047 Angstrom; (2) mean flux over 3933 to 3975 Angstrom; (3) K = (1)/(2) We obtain 1.32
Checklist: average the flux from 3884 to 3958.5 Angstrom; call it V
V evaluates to 6.23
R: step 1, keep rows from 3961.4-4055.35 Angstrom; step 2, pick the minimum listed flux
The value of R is 3.27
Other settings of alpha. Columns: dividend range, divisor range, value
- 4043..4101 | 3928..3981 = 1.40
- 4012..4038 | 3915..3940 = 1.20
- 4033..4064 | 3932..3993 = 1.34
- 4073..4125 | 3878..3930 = 1.18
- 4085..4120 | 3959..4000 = 1.22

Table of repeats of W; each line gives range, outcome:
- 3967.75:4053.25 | 7.78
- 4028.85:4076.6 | 7.8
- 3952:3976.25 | 6.28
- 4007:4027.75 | 7.68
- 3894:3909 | 7.36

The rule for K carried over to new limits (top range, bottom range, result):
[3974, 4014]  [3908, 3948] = 1.08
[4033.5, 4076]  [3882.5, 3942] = 1.15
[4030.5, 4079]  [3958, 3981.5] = 1.51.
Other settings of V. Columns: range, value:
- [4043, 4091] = 7.24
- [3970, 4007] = 6.4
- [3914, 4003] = 6.02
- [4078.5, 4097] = 7.09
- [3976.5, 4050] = 7.04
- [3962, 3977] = 4.19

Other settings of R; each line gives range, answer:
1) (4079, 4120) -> 5.5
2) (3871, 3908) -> 5.49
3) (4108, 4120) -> 6.78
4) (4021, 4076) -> 6.45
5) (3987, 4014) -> 6.32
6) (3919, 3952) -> 4.87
